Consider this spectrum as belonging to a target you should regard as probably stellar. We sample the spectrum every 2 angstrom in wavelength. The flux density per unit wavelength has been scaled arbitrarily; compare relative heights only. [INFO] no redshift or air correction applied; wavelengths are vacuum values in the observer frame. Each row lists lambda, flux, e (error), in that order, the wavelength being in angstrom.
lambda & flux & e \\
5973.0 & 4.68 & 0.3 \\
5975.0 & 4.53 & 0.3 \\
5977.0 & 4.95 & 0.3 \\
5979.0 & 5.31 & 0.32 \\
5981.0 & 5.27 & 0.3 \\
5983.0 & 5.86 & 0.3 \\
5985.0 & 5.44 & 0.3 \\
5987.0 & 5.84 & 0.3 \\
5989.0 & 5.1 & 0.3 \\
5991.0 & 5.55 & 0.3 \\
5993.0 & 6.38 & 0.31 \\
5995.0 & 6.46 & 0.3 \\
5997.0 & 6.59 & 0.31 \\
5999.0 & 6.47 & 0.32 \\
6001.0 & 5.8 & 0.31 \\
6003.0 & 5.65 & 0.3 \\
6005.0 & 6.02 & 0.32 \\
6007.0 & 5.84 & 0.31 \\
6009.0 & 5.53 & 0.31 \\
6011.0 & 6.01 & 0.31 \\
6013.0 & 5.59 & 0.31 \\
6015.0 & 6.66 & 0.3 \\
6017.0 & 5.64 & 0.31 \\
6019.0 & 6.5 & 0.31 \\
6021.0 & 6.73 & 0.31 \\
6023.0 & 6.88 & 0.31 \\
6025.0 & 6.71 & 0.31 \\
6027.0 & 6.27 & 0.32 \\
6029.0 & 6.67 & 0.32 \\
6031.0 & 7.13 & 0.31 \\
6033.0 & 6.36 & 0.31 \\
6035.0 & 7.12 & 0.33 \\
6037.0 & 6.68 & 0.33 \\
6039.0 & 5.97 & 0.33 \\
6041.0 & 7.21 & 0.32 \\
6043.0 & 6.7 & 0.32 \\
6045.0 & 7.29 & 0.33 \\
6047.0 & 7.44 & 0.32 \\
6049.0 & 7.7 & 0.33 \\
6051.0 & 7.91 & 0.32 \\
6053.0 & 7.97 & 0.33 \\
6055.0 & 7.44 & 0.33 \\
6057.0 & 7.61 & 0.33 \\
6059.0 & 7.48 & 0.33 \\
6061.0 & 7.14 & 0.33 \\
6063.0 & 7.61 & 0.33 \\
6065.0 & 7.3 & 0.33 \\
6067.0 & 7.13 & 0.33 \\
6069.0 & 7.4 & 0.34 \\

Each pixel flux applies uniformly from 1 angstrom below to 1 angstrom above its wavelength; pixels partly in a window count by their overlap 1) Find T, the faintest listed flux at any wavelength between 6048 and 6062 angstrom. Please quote 7.14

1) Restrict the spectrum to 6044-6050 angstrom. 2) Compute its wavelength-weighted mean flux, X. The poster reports 7.48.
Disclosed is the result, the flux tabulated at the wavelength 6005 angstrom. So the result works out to 6.02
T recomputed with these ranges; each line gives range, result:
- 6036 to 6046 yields 5.97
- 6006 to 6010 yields 5.53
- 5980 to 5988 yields 5.27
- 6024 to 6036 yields 6.27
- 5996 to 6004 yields 5.65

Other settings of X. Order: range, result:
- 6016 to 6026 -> 6.49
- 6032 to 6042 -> 6.67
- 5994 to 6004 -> 6.19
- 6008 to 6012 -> 5.77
